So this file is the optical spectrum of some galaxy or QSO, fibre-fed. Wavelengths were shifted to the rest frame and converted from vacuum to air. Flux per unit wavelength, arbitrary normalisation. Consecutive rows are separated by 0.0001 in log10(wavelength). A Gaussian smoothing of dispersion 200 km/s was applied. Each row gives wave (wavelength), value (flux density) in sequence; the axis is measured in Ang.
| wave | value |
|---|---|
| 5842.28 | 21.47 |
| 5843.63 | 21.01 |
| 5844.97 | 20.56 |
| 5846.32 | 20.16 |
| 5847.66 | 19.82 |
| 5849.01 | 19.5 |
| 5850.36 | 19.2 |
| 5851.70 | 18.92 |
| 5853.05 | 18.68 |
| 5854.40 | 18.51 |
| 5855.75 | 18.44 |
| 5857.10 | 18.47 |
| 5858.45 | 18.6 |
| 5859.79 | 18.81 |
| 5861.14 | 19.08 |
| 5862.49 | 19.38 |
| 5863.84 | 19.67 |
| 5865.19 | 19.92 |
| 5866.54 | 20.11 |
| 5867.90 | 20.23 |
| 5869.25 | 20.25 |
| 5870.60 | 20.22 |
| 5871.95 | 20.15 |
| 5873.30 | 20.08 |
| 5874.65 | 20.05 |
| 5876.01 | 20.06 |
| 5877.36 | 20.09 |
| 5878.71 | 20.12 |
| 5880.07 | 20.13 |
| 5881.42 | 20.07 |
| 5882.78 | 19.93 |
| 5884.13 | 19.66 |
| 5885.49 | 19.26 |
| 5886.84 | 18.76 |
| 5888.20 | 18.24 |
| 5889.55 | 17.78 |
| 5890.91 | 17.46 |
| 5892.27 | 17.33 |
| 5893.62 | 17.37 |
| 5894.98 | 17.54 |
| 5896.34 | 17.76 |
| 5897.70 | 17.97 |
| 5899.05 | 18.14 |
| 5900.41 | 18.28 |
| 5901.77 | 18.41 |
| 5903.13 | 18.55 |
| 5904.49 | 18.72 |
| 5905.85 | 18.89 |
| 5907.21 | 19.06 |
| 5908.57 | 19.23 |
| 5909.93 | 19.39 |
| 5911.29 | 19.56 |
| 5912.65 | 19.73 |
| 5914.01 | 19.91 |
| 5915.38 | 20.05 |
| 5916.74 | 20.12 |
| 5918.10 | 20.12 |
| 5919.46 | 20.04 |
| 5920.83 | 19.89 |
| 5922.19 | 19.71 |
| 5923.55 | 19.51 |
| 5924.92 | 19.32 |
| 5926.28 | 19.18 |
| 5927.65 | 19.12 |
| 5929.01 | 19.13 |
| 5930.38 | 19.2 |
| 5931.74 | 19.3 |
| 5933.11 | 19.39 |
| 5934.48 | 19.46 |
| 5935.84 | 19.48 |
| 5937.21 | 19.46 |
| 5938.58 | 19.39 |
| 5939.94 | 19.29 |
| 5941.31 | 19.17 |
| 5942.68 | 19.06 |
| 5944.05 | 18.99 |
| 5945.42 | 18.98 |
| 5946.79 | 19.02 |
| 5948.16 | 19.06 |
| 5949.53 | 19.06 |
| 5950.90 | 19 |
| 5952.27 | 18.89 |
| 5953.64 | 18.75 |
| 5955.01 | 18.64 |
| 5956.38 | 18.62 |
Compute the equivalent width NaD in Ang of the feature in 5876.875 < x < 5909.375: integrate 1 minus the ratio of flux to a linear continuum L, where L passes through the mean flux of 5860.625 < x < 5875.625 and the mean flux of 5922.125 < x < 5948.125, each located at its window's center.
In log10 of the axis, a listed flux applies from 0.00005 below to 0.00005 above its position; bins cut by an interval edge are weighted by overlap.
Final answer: 1.6 Ang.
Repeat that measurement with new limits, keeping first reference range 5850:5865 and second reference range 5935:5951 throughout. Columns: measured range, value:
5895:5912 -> 0.4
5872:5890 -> -0.6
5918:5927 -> -0.3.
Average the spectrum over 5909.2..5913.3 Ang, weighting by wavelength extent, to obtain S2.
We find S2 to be 19.6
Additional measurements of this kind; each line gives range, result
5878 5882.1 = 20.1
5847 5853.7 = 19.2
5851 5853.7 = 18.8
